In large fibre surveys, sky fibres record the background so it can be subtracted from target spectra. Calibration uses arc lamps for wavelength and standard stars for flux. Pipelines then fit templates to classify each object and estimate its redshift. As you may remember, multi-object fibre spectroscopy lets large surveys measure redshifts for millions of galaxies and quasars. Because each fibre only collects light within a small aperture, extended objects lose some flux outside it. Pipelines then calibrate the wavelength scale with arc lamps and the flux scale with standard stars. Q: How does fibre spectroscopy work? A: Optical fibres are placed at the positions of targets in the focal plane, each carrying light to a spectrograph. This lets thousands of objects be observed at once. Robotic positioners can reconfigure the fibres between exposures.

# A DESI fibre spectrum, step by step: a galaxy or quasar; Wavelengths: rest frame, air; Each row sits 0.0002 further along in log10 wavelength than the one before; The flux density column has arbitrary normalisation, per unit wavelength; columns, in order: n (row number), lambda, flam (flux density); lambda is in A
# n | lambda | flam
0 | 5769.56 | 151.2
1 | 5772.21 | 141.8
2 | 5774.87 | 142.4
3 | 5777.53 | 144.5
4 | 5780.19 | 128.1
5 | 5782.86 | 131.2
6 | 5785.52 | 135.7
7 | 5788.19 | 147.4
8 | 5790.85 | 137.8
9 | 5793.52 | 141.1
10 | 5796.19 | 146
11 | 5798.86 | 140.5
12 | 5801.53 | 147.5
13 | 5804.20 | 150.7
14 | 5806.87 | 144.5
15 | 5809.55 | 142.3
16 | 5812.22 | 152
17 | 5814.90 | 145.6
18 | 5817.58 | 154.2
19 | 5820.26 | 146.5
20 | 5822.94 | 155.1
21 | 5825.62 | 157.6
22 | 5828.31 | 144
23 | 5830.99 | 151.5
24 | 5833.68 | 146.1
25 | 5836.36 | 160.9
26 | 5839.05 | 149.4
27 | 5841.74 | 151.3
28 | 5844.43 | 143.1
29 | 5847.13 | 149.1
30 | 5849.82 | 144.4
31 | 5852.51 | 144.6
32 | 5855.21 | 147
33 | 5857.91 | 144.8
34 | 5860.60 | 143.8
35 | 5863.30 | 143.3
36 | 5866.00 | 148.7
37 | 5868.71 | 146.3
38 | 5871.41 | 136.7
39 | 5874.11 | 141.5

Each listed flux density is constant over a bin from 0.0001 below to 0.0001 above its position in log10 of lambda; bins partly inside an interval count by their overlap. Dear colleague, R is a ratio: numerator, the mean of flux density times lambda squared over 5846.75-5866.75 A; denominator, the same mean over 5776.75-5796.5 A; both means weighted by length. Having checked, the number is 1.08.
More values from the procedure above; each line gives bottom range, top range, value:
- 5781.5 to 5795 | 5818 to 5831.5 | 1.10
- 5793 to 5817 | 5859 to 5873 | 1.01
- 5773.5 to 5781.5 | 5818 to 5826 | 1.12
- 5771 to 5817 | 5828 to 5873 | 1.05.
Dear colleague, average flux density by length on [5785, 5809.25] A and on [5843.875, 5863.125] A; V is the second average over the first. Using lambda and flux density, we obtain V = 1.01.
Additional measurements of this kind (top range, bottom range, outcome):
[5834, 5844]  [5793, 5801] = 1.06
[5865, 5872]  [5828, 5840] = 0.96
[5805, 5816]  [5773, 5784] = 1.07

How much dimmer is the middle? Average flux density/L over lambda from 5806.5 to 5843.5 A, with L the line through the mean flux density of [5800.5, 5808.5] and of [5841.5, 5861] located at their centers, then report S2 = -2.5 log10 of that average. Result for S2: -0.03 mag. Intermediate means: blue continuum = 147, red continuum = 146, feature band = 150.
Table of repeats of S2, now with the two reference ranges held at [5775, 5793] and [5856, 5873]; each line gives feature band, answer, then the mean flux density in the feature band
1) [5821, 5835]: -0.07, 151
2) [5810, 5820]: -0.07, 149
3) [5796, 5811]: -0.05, 145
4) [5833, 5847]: -0.06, 150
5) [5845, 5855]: -0.02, 146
